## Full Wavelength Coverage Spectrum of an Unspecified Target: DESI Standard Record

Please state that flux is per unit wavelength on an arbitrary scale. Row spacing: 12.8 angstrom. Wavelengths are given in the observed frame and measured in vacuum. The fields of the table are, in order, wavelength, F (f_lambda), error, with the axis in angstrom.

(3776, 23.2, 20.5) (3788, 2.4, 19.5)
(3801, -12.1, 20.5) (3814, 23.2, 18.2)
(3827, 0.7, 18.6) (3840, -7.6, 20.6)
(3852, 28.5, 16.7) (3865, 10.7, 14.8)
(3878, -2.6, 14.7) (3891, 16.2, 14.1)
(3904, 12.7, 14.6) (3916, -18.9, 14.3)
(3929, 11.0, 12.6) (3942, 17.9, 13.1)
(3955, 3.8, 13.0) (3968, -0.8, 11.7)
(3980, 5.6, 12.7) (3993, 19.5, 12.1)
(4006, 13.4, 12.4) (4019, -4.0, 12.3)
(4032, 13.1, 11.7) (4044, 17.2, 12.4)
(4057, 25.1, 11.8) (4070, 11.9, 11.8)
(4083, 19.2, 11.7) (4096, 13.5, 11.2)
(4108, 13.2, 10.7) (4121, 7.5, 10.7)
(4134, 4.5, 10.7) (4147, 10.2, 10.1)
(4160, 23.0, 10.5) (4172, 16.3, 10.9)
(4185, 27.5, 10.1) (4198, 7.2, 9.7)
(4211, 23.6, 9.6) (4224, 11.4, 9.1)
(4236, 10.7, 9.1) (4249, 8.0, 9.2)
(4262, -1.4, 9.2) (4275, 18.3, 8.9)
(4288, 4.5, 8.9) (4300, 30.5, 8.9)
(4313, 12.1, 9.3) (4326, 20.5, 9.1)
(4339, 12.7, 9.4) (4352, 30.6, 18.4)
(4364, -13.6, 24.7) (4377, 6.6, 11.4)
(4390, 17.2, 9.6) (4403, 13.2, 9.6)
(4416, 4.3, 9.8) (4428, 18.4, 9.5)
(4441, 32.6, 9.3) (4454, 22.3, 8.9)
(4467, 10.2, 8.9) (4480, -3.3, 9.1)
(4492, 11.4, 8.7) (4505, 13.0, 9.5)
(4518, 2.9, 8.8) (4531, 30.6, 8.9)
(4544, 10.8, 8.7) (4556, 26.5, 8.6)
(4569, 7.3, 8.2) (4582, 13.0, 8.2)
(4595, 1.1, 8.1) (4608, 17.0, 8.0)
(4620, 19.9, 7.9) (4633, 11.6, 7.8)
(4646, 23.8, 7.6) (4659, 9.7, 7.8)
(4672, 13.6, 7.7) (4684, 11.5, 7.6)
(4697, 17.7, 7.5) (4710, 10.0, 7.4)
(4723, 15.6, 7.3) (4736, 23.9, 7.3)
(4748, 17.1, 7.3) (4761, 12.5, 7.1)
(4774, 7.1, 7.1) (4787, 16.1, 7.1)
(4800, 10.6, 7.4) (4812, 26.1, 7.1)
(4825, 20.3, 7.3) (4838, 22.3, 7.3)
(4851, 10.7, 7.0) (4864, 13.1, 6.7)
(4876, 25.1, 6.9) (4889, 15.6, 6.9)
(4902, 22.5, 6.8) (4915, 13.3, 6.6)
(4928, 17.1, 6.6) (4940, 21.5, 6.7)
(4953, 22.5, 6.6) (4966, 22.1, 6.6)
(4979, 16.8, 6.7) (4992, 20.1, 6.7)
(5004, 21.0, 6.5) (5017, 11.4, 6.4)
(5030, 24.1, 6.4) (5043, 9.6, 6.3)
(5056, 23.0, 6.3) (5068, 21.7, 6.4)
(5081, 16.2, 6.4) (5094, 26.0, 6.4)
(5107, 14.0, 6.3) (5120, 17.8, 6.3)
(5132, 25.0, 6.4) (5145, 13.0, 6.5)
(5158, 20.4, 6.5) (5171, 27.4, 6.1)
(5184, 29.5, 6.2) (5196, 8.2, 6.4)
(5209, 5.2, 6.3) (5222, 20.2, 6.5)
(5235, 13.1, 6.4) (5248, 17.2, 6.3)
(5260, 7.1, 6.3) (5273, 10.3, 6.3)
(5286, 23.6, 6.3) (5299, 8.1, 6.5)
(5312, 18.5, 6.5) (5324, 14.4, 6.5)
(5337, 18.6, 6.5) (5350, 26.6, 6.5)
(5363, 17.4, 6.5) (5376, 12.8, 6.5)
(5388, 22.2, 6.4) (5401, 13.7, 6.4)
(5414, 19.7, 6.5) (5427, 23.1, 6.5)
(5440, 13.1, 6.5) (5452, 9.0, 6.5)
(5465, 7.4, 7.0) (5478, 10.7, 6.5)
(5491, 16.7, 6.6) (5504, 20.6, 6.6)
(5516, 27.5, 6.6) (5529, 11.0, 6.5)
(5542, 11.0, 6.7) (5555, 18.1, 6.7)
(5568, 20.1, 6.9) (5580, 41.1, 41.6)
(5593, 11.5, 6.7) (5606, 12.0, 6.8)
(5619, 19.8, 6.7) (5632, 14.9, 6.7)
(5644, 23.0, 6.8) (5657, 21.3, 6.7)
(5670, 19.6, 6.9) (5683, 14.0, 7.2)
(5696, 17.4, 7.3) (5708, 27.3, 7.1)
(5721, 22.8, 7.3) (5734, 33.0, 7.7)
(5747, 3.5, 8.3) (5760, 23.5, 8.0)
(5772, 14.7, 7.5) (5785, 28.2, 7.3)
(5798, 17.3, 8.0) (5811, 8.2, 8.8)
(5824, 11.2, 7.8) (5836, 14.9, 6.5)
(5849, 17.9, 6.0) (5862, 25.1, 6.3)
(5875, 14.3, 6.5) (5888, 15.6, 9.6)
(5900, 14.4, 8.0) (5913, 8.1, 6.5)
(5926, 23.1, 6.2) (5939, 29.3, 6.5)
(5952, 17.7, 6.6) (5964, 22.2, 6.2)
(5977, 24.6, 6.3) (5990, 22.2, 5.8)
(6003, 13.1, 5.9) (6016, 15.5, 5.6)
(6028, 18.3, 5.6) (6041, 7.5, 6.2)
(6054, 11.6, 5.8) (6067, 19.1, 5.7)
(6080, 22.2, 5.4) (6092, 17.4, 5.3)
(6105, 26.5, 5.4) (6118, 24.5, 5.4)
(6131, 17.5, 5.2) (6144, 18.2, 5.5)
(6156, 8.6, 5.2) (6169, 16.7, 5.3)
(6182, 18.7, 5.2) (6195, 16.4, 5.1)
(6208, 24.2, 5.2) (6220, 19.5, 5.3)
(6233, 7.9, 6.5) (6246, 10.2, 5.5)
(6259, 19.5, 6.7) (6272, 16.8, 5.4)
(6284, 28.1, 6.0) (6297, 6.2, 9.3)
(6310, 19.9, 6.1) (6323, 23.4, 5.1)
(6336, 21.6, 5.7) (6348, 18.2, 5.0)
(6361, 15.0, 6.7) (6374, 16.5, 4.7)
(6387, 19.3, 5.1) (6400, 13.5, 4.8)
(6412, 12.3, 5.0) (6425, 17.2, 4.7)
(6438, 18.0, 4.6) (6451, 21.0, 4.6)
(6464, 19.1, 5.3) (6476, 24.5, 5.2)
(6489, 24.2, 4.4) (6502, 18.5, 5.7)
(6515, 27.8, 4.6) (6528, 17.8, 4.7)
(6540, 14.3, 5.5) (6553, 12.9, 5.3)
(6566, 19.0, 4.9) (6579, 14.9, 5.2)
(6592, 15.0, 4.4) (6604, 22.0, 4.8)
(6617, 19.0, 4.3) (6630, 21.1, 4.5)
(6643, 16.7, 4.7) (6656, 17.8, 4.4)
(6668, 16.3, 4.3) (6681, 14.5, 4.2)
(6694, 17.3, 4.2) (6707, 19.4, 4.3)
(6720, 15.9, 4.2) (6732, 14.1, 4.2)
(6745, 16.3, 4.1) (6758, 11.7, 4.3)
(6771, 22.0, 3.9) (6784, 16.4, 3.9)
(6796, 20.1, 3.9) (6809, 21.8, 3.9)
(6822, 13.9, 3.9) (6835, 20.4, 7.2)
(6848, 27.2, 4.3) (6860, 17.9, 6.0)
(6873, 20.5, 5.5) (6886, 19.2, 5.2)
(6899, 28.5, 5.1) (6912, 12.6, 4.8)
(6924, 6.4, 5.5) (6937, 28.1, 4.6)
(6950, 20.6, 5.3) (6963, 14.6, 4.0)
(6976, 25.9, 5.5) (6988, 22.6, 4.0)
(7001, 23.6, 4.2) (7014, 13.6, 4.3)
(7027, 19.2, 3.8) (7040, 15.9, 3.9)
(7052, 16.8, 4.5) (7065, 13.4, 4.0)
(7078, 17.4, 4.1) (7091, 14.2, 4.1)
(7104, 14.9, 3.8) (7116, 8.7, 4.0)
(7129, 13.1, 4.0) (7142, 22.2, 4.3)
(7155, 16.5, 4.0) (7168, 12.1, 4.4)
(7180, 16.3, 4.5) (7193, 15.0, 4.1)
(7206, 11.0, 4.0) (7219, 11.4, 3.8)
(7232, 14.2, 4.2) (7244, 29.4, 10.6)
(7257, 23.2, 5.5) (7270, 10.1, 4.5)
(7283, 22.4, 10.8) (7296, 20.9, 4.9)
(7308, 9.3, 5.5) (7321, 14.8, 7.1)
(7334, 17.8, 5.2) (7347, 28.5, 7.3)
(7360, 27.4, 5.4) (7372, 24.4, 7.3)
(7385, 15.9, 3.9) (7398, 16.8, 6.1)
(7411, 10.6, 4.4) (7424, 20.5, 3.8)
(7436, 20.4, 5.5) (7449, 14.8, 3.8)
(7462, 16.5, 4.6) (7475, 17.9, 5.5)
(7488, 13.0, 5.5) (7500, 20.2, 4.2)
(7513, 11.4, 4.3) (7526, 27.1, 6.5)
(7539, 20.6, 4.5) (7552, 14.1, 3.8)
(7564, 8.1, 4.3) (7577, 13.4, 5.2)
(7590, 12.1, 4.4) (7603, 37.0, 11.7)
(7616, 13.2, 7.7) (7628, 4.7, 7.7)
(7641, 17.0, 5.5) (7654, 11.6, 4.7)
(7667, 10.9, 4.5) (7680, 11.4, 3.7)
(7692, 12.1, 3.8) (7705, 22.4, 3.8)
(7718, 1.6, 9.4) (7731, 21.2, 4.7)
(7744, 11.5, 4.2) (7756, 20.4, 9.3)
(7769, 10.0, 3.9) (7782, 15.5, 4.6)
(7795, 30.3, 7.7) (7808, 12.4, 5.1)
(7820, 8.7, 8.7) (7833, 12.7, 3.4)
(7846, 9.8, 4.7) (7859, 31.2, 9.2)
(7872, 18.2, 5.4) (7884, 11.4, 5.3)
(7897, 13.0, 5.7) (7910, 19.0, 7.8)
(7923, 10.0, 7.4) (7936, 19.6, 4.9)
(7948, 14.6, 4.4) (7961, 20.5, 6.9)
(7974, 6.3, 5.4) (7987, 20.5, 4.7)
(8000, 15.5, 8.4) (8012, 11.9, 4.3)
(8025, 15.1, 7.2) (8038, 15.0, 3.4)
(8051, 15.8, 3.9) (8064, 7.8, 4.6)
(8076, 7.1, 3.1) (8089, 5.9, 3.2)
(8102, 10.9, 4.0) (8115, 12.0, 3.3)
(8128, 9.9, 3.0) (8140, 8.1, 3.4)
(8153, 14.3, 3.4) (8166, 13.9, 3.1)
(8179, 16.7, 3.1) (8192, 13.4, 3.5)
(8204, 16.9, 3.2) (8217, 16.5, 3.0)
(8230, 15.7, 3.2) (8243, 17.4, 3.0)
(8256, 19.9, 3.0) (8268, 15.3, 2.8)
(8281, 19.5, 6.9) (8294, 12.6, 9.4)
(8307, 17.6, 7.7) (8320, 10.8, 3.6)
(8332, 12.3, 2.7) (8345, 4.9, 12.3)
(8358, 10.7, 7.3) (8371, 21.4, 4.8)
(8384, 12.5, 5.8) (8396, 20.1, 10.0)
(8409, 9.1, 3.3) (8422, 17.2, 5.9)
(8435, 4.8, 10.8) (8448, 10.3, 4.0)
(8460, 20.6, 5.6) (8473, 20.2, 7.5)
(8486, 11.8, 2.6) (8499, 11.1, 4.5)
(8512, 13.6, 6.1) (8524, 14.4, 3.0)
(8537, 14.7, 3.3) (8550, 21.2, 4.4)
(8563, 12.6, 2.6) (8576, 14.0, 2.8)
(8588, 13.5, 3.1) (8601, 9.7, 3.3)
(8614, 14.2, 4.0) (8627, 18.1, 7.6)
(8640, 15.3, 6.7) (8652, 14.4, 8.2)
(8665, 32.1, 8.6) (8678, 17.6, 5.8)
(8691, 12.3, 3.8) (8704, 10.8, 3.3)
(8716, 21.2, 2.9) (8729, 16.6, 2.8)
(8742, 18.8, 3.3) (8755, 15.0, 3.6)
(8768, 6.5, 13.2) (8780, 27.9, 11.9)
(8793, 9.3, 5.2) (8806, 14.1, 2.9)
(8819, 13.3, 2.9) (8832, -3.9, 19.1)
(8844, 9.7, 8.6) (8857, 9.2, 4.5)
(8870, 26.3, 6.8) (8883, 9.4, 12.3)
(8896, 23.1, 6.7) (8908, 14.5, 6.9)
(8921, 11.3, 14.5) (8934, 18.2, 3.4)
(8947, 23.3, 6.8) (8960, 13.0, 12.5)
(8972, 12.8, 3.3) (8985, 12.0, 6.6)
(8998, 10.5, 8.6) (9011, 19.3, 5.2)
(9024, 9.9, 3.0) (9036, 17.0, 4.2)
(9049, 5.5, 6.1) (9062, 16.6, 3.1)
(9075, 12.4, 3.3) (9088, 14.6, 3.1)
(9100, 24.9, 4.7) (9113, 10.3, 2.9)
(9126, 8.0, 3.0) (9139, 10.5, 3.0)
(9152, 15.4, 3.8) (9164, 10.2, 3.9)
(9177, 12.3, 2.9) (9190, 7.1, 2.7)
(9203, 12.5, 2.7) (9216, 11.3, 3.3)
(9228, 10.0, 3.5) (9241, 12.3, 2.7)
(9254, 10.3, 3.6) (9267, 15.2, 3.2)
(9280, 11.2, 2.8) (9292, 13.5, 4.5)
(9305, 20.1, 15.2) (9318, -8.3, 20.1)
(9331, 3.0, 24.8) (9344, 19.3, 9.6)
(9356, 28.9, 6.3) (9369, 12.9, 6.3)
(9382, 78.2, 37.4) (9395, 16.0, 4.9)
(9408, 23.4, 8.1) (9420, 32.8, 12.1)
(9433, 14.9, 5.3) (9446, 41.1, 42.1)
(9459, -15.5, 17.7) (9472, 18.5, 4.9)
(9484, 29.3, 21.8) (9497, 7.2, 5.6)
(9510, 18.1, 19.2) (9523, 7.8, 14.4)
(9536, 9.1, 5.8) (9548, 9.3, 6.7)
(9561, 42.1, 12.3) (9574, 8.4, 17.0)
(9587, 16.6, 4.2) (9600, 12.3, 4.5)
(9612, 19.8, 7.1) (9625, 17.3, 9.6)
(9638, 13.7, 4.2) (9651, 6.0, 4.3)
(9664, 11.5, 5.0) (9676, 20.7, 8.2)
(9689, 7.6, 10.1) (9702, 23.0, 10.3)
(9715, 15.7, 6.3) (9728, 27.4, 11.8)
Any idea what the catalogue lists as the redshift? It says 0.197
